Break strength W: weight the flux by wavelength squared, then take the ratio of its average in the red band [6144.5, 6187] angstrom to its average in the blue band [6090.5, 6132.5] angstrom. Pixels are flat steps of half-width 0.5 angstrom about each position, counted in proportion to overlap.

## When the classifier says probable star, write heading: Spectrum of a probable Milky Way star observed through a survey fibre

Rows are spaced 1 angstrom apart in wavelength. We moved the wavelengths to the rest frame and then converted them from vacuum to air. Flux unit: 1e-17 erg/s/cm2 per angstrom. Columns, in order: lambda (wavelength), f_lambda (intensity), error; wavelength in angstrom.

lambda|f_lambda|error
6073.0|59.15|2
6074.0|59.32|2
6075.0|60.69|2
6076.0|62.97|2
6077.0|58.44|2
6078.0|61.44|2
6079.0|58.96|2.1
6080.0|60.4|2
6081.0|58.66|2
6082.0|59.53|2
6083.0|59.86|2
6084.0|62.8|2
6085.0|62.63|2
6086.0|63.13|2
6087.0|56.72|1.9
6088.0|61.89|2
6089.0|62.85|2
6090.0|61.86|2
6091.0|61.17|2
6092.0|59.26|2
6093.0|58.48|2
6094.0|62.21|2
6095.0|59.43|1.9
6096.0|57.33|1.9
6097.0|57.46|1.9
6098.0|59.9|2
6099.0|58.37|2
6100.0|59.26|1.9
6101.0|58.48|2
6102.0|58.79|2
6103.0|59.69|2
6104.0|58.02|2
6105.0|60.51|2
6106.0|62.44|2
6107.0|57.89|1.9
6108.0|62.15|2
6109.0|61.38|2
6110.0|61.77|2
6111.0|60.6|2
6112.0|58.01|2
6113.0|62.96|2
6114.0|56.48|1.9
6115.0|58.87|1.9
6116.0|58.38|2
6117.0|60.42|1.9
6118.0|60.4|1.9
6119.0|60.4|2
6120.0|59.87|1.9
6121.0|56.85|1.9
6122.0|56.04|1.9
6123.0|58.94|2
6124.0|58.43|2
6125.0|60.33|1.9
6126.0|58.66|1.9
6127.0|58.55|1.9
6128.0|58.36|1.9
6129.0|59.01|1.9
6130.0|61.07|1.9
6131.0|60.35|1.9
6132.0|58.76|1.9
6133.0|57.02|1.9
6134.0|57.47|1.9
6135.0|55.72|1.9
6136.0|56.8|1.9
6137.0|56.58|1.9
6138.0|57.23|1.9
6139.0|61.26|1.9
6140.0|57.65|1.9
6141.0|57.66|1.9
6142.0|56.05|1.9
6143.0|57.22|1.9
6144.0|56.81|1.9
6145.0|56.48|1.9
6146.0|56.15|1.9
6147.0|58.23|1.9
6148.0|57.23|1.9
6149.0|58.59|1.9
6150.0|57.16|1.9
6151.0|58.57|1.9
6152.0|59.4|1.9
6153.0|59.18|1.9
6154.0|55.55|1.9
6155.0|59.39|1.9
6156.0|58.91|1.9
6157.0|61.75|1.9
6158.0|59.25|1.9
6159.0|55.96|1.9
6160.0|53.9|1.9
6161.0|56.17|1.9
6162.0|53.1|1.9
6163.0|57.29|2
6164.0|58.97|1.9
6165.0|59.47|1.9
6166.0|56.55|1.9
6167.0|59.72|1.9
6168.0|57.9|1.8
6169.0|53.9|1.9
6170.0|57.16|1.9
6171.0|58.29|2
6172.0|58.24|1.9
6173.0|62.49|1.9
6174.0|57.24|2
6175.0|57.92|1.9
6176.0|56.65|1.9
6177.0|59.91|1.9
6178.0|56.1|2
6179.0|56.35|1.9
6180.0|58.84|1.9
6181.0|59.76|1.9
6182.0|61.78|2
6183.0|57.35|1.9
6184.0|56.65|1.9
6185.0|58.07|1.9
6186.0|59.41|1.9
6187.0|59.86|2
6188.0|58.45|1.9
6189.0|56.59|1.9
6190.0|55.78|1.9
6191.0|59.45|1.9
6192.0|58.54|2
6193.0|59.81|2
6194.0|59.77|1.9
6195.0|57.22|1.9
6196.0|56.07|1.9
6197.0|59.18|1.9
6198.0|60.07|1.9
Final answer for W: 0.99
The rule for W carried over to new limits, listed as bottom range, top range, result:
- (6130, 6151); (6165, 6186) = 1.02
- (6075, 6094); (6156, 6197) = 0.98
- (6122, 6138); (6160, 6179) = 1.00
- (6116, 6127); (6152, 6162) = 0.99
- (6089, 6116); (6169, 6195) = 1.00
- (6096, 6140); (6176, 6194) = 1.01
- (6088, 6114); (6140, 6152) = 0.97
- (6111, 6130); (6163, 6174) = 1.00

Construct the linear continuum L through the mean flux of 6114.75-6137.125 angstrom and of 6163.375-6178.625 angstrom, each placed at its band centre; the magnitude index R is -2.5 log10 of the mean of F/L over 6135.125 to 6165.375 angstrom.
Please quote 0.01 mag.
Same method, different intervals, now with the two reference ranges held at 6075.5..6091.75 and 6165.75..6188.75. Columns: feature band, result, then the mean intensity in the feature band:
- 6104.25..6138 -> 0.01 mag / 59.1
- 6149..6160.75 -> 0.01 mag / 58.1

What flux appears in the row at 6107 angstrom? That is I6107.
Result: 57.89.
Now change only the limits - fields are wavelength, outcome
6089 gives 62.85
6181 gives 59.76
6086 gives 63.13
